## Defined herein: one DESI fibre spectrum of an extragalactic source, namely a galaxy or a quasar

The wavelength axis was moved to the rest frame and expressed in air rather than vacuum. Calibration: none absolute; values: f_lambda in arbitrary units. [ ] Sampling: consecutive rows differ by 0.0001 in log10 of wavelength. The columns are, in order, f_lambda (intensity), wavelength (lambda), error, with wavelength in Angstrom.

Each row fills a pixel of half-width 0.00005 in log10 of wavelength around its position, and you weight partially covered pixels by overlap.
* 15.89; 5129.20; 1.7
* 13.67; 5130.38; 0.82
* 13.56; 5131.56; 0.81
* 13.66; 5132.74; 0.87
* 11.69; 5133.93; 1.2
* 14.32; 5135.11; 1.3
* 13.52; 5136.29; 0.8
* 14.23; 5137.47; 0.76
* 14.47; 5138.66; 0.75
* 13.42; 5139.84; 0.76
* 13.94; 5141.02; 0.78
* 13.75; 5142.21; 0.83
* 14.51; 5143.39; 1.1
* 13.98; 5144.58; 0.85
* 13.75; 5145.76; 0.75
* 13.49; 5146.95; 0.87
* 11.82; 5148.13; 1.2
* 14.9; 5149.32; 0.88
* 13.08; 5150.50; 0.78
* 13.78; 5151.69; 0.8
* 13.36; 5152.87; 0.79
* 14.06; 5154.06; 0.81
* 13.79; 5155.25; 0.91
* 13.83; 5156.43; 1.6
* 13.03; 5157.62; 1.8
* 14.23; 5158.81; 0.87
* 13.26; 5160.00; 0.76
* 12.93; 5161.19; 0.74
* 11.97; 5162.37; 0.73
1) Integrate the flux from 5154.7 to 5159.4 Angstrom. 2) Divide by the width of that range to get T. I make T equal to 13.7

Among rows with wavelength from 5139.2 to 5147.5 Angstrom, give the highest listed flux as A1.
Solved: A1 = 14.51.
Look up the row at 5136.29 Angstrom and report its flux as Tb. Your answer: 13.52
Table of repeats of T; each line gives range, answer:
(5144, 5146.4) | 13.9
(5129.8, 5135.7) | 13.4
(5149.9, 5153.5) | 13.4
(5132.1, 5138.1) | 13.5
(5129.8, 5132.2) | 13.6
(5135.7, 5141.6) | 13.9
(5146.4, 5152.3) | 13.4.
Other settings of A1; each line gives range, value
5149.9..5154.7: 14.06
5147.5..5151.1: 14.9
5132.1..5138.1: 14.32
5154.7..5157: 13.83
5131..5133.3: 13.66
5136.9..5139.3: 14.47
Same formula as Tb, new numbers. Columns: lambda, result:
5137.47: 14.23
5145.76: 13.75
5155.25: 13.79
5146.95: 13.49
